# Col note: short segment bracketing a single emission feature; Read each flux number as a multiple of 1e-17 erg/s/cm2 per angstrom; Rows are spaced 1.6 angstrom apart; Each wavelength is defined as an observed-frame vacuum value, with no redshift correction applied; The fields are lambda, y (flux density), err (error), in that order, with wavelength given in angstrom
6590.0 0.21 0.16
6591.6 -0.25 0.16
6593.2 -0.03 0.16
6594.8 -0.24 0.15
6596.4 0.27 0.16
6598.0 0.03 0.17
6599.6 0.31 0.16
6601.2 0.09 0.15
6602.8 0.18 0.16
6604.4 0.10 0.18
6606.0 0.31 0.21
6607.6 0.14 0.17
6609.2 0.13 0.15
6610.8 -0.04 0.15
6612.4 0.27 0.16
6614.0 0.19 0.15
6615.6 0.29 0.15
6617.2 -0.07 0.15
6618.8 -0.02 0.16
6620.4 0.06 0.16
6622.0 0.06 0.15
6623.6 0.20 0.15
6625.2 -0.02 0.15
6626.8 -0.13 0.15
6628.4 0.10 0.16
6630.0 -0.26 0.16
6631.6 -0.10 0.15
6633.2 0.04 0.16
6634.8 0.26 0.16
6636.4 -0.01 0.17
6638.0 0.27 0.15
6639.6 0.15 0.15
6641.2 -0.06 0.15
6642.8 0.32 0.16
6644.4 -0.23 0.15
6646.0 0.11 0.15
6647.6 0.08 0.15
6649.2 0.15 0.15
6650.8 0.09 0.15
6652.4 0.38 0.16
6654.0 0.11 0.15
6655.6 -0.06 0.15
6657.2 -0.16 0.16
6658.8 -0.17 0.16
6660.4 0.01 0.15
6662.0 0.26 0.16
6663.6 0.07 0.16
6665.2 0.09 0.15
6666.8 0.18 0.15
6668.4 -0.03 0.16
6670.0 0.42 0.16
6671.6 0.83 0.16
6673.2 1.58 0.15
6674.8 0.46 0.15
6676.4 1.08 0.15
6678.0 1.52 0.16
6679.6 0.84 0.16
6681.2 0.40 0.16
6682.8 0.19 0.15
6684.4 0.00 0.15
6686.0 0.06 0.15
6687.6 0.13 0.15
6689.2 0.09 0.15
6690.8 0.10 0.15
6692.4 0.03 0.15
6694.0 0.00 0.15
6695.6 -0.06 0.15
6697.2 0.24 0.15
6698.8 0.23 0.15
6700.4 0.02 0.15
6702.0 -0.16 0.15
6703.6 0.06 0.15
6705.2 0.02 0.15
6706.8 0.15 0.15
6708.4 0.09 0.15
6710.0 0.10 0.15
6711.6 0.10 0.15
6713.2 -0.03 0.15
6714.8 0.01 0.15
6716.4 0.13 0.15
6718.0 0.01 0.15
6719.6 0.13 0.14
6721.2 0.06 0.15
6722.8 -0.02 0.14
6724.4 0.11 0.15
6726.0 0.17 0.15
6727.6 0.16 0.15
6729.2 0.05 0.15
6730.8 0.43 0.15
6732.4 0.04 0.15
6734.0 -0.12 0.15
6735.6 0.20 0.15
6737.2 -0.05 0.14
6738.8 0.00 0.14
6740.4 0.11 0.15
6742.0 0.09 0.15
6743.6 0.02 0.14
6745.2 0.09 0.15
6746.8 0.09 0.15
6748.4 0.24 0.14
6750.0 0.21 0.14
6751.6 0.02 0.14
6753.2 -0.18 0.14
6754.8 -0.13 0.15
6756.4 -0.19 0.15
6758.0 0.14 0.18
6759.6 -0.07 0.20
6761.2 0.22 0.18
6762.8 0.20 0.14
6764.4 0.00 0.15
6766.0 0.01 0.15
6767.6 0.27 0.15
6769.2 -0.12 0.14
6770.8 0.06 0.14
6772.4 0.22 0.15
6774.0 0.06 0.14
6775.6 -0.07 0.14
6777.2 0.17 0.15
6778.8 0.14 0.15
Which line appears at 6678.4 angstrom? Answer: [O II]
